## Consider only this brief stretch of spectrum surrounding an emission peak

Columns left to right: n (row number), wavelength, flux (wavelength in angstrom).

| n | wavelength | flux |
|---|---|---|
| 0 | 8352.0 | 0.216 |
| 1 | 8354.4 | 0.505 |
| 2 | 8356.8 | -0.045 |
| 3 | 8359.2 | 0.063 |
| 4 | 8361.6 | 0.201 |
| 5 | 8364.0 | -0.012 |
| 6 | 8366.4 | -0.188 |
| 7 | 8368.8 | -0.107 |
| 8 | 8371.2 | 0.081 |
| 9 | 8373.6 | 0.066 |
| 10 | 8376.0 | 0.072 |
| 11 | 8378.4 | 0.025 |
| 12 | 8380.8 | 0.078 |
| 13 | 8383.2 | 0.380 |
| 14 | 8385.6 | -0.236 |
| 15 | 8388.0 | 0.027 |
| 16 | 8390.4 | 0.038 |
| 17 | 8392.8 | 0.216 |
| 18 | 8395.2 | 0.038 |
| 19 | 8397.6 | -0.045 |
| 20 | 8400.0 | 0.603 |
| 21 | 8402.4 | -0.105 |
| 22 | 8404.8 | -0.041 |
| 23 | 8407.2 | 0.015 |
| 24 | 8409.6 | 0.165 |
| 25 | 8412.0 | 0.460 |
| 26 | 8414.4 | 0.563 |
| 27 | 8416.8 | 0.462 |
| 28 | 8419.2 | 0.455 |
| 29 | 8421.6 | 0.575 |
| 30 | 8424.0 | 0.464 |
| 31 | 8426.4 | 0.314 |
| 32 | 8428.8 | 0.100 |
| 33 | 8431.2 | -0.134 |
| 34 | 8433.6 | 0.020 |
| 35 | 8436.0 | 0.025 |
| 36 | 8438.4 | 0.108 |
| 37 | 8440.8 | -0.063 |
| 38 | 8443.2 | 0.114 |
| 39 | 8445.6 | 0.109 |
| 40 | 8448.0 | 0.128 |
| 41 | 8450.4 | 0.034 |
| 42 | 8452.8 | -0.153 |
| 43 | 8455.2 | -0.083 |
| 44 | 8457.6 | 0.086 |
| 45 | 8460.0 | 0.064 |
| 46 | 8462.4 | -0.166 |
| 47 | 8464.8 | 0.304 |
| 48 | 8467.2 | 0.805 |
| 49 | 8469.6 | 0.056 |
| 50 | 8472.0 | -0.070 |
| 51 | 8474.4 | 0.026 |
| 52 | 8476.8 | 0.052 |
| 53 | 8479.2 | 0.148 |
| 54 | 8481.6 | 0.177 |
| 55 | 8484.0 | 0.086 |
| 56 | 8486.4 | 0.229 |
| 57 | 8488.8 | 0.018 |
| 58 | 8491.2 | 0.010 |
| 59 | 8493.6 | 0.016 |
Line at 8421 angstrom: [O II]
